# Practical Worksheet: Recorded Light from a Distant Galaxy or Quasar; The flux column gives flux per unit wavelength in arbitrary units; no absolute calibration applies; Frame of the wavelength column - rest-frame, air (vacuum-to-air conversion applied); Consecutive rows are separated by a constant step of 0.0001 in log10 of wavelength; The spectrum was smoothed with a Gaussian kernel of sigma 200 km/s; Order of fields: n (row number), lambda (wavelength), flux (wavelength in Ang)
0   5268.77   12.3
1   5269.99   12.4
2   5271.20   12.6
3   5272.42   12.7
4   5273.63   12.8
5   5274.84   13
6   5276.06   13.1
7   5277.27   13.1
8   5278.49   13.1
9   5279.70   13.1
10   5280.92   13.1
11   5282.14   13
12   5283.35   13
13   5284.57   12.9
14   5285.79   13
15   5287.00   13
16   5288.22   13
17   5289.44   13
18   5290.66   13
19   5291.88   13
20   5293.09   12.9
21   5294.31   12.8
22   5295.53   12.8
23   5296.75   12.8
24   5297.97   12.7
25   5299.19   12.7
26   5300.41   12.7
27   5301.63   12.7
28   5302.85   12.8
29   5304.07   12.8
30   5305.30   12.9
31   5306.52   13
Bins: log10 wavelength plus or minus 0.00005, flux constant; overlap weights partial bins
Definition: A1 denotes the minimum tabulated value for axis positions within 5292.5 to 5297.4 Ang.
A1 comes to 12.8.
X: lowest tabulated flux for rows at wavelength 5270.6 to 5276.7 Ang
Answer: 12.6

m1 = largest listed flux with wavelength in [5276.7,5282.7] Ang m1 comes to 13.1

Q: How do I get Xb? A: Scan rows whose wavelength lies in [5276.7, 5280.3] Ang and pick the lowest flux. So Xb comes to 13.1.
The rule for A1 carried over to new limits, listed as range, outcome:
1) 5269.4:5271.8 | 12.4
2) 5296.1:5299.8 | 12.7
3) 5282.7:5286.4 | 12.9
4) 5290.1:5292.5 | 13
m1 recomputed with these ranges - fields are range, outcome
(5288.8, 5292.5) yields 13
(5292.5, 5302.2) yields 12.9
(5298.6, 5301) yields 12.7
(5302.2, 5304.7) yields 12.8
